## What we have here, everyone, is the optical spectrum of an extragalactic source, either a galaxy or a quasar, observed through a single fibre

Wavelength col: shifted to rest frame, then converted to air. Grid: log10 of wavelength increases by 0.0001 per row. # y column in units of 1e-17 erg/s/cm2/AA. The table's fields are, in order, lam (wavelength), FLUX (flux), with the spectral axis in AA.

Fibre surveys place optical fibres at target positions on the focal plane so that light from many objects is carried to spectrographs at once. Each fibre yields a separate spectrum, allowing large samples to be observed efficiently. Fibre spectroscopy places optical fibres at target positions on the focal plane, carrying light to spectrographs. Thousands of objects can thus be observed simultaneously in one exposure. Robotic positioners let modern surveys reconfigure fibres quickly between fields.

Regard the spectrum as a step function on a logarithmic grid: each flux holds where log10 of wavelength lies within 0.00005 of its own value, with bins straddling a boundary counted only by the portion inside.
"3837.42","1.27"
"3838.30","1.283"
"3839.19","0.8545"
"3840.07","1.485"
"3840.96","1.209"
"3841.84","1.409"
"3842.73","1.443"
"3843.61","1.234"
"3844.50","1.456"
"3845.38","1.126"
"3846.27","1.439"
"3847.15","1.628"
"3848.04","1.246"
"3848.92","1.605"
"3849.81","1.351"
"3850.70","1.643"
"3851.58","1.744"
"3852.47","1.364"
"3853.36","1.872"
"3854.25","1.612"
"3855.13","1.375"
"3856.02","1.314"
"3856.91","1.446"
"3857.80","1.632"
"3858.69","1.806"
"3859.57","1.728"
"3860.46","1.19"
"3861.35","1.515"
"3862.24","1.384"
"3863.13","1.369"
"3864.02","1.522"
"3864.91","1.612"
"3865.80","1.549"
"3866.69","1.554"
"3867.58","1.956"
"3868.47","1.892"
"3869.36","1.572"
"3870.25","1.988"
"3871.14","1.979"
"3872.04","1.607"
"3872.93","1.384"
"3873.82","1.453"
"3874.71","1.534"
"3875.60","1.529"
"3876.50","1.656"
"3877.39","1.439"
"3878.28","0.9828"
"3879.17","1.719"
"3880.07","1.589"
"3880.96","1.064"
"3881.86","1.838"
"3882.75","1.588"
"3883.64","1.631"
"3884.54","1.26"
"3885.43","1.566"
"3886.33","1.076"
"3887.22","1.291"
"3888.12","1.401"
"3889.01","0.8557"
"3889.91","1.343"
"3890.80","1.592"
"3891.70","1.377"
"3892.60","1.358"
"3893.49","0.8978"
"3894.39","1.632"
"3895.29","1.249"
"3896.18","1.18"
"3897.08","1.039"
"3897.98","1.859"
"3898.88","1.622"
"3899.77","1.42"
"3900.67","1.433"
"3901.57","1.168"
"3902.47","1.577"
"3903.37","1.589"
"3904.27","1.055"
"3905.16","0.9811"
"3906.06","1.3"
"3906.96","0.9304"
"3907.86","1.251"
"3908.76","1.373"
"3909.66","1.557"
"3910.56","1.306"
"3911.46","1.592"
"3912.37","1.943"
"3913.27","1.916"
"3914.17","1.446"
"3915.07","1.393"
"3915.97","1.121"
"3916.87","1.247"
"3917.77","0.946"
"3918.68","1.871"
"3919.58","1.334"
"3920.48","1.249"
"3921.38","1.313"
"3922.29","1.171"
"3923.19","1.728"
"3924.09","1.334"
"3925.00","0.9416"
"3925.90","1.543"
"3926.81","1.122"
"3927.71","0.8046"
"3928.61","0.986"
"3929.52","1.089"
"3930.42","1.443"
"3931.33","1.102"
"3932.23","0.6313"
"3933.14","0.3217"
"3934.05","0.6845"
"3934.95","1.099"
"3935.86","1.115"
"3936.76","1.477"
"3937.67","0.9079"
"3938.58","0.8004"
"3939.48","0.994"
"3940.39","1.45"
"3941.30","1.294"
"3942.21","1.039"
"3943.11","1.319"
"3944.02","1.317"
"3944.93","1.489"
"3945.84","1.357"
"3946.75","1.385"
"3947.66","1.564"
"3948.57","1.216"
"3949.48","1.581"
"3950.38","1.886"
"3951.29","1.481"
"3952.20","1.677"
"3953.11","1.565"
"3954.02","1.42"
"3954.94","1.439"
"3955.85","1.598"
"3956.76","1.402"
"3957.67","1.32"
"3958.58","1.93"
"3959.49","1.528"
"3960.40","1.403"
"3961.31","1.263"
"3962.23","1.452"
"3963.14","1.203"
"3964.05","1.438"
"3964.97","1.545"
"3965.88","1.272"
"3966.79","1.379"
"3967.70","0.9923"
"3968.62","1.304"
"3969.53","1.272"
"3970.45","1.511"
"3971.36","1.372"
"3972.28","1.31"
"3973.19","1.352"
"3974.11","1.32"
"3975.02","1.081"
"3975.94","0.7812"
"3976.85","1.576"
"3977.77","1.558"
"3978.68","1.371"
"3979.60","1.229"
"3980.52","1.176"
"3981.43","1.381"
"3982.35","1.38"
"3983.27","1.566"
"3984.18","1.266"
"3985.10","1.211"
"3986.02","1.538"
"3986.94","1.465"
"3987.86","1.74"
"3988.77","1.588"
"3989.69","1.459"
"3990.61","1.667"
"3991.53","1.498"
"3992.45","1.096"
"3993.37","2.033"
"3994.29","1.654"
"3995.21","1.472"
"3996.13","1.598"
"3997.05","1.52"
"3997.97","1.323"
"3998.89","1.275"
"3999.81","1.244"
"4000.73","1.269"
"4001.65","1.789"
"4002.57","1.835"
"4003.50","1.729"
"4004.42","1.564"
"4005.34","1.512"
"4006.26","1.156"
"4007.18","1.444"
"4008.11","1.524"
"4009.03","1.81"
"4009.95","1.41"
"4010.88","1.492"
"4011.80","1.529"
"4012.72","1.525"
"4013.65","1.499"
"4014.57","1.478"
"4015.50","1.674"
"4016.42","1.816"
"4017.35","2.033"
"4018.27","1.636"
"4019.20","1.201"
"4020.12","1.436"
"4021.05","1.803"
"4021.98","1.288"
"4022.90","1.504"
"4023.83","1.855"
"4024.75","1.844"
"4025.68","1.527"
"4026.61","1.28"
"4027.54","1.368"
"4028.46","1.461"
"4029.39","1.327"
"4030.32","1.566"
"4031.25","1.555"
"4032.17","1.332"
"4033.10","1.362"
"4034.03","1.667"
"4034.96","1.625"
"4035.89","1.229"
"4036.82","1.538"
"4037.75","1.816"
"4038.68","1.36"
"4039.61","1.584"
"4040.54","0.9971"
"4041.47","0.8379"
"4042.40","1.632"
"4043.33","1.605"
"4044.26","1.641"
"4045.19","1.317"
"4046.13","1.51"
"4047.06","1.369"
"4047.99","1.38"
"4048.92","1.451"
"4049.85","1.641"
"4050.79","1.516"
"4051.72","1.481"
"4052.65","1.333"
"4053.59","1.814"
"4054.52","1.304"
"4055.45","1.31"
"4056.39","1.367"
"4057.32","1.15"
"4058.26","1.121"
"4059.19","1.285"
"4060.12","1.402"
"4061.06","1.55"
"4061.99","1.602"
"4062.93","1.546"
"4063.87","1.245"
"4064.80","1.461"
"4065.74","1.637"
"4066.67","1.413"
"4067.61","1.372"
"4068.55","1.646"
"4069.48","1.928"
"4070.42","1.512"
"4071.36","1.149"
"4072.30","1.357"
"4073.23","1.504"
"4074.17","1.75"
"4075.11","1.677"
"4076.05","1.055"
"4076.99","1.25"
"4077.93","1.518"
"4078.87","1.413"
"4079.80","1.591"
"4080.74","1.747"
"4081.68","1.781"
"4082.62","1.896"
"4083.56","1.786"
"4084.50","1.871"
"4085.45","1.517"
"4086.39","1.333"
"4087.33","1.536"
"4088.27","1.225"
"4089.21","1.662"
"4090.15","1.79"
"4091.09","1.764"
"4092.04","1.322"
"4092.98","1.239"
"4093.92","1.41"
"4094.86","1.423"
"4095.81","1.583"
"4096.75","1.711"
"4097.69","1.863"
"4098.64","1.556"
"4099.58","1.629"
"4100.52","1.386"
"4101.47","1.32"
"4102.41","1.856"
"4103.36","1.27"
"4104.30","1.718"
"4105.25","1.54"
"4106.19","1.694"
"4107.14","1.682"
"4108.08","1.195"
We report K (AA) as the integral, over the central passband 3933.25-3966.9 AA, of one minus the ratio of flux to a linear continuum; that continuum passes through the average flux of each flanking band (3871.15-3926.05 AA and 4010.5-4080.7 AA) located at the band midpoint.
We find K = 1.8 AA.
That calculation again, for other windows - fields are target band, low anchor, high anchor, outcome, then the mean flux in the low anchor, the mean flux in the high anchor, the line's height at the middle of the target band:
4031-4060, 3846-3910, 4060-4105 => 1.9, 1.46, 1.54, 1.52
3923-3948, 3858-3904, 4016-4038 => 5.9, 1.48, 1.54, 1.5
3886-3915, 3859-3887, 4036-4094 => 3.1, 1.54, 1.48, 1.53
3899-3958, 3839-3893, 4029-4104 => 7.3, 1.48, 1.49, 1.48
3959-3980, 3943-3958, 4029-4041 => 2.1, 1.48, 1.46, 1.47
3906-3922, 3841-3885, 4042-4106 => 1.3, 1.52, 1.51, 1.52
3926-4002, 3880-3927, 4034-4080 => 3.3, 1.37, 1.45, 1.4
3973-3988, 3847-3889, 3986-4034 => 1.8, 1.53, 1.53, 1.53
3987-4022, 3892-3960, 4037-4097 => -3.4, 1.32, 1.48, 1.41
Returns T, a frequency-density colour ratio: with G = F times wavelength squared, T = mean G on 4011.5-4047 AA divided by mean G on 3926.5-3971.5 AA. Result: 1.22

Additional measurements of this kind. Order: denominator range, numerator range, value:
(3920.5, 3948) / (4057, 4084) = 1.38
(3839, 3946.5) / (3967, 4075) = 1.14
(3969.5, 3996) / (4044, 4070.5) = 1.07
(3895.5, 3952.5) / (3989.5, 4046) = 1.23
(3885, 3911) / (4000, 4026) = 1.26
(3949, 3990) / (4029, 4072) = 1.07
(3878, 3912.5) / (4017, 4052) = 1.17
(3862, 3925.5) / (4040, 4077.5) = 1.09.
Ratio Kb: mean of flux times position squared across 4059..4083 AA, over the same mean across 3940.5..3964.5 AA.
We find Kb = 1.1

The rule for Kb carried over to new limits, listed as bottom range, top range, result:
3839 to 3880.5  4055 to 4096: 1.10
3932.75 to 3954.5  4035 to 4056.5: 1.19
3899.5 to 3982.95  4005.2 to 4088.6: 1.20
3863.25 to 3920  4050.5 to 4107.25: 1.15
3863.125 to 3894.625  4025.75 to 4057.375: 1.05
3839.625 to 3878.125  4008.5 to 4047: 1.08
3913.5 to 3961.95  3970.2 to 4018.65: 1.18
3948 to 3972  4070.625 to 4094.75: 1.13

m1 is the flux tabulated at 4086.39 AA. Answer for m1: 1.333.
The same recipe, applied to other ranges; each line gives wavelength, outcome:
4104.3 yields 1.718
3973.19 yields 1.352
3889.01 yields 0.8557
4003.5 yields 1.729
